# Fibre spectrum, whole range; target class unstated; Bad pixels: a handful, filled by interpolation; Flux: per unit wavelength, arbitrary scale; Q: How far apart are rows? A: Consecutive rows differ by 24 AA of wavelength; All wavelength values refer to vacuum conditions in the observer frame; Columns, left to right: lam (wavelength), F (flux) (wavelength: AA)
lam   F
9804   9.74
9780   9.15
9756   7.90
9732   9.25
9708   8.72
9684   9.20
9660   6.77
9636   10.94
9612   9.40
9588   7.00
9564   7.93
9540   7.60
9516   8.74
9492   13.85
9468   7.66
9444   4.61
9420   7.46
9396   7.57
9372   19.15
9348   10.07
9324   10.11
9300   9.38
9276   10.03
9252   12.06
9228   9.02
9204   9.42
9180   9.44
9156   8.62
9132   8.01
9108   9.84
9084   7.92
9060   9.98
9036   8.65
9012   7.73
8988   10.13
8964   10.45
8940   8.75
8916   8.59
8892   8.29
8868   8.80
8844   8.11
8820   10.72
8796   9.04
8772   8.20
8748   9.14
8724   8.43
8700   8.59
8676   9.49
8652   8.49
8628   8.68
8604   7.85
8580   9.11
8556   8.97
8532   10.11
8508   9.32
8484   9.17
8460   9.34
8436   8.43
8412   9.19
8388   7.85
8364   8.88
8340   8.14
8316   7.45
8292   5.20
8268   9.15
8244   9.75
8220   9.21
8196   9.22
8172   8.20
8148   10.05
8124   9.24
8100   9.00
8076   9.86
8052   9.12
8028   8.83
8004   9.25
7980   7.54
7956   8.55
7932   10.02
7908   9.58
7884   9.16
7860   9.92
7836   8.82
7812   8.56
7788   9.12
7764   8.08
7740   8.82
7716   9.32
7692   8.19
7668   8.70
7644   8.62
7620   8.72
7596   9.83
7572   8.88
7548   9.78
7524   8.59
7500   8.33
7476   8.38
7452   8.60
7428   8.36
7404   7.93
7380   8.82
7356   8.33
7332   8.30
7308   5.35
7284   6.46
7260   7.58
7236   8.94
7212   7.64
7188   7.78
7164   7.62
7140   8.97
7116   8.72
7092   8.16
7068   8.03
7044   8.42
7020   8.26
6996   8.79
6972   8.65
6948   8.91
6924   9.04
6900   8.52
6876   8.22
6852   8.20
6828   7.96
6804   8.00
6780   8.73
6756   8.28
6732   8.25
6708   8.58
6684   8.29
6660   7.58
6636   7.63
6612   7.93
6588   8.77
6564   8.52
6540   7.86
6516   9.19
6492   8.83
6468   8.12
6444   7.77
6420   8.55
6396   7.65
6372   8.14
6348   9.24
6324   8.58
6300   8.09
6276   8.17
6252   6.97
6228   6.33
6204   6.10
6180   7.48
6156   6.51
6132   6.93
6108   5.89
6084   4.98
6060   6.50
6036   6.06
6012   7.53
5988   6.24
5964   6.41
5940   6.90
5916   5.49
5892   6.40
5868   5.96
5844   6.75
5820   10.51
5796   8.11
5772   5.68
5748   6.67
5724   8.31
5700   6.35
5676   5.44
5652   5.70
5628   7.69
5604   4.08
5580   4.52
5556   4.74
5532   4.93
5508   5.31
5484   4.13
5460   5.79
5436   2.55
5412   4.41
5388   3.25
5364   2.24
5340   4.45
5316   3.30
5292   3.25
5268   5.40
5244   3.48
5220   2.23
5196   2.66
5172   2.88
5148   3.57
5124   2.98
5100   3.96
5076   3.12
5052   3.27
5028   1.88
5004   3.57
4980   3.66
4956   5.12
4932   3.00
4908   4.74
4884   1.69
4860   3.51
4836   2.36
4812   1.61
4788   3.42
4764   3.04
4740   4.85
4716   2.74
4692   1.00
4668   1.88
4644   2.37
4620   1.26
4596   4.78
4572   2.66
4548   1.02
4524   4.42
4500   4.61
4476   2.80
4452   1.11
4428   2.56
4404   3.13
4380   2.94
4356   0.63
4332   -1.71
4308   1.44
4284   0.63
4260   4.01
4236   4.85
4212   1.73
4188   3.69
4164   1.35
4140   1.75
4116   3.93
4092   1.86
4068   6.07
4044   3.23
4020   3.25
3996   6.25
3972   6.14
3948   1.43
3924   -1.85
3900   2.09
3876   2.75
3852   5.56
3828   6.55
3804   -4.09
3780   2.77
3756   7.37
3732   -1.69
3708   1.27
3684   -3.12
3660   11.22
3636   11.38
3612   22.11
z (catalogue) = 0.410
